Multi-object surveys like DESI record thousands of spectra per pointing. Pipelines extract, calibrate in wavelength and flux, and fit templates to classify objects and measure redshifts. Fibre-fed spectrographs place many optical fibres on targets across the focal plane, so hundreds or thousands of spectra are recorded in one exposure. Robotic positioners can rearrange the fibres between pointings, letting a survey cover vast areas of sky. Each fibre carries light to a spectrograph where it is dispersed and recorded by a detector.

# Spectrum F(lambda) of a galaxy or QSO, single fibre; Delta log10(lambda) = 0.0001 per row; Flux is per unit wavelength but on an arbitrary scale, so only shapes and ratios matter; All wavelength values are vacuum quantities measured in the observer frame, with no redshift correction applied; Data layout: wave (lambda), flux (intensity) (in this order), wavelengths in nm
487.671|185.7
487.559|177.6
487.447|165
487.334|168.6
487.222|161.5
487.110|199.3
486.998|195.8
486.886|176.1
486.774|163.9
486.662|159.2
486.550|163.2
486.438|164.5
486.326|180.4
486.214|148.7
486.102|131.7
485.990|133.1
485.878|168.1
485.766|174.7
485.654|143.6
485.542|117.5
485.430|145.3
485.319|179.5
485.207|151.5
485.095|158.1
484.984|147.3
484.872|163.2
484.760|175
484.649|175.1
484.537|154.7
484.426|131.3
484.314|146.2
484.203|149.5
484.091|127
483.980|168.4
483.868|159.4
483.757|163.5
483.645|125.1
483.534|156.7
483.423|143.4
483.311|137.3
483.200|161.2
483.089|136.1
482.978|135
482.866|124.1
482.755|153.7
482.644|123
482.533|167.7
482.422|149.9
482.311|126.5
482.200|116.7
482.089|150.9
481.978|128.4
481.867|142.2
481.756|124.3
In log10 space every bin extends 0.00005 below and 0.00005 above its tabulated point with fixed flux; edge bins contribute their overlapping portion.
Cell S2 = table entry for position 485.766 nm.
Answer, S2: 174.7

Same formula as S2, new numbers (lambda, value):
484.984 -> 147.3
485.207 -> 151.5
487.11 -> 199.3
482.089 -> 150.9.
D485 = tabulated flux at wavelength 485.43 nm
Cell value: 145.3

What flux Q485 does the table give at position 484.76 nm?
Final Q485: 175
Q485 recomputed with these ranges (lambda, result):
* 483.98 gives 168.4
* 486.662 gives 159.2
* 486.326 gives 180.4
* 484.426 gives 131.3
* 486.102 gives 131.7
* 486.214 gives 148.7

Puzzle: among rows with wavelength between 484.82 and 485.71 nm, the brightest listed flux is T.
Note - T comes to 179.5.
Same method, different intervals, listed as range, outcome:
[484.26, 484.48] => 146.2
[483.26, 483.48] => 143.4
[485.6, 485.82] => 174.7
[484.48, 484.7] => 175.1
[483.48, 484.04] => 168.4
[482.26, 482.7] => 167.7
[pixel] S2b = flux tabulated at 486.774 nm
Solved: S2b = 163.9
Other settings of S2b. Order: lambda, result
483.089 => 136.1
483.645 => 125.1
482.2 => 116.7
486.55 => 163.2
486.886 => 176.1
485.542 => 117.5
